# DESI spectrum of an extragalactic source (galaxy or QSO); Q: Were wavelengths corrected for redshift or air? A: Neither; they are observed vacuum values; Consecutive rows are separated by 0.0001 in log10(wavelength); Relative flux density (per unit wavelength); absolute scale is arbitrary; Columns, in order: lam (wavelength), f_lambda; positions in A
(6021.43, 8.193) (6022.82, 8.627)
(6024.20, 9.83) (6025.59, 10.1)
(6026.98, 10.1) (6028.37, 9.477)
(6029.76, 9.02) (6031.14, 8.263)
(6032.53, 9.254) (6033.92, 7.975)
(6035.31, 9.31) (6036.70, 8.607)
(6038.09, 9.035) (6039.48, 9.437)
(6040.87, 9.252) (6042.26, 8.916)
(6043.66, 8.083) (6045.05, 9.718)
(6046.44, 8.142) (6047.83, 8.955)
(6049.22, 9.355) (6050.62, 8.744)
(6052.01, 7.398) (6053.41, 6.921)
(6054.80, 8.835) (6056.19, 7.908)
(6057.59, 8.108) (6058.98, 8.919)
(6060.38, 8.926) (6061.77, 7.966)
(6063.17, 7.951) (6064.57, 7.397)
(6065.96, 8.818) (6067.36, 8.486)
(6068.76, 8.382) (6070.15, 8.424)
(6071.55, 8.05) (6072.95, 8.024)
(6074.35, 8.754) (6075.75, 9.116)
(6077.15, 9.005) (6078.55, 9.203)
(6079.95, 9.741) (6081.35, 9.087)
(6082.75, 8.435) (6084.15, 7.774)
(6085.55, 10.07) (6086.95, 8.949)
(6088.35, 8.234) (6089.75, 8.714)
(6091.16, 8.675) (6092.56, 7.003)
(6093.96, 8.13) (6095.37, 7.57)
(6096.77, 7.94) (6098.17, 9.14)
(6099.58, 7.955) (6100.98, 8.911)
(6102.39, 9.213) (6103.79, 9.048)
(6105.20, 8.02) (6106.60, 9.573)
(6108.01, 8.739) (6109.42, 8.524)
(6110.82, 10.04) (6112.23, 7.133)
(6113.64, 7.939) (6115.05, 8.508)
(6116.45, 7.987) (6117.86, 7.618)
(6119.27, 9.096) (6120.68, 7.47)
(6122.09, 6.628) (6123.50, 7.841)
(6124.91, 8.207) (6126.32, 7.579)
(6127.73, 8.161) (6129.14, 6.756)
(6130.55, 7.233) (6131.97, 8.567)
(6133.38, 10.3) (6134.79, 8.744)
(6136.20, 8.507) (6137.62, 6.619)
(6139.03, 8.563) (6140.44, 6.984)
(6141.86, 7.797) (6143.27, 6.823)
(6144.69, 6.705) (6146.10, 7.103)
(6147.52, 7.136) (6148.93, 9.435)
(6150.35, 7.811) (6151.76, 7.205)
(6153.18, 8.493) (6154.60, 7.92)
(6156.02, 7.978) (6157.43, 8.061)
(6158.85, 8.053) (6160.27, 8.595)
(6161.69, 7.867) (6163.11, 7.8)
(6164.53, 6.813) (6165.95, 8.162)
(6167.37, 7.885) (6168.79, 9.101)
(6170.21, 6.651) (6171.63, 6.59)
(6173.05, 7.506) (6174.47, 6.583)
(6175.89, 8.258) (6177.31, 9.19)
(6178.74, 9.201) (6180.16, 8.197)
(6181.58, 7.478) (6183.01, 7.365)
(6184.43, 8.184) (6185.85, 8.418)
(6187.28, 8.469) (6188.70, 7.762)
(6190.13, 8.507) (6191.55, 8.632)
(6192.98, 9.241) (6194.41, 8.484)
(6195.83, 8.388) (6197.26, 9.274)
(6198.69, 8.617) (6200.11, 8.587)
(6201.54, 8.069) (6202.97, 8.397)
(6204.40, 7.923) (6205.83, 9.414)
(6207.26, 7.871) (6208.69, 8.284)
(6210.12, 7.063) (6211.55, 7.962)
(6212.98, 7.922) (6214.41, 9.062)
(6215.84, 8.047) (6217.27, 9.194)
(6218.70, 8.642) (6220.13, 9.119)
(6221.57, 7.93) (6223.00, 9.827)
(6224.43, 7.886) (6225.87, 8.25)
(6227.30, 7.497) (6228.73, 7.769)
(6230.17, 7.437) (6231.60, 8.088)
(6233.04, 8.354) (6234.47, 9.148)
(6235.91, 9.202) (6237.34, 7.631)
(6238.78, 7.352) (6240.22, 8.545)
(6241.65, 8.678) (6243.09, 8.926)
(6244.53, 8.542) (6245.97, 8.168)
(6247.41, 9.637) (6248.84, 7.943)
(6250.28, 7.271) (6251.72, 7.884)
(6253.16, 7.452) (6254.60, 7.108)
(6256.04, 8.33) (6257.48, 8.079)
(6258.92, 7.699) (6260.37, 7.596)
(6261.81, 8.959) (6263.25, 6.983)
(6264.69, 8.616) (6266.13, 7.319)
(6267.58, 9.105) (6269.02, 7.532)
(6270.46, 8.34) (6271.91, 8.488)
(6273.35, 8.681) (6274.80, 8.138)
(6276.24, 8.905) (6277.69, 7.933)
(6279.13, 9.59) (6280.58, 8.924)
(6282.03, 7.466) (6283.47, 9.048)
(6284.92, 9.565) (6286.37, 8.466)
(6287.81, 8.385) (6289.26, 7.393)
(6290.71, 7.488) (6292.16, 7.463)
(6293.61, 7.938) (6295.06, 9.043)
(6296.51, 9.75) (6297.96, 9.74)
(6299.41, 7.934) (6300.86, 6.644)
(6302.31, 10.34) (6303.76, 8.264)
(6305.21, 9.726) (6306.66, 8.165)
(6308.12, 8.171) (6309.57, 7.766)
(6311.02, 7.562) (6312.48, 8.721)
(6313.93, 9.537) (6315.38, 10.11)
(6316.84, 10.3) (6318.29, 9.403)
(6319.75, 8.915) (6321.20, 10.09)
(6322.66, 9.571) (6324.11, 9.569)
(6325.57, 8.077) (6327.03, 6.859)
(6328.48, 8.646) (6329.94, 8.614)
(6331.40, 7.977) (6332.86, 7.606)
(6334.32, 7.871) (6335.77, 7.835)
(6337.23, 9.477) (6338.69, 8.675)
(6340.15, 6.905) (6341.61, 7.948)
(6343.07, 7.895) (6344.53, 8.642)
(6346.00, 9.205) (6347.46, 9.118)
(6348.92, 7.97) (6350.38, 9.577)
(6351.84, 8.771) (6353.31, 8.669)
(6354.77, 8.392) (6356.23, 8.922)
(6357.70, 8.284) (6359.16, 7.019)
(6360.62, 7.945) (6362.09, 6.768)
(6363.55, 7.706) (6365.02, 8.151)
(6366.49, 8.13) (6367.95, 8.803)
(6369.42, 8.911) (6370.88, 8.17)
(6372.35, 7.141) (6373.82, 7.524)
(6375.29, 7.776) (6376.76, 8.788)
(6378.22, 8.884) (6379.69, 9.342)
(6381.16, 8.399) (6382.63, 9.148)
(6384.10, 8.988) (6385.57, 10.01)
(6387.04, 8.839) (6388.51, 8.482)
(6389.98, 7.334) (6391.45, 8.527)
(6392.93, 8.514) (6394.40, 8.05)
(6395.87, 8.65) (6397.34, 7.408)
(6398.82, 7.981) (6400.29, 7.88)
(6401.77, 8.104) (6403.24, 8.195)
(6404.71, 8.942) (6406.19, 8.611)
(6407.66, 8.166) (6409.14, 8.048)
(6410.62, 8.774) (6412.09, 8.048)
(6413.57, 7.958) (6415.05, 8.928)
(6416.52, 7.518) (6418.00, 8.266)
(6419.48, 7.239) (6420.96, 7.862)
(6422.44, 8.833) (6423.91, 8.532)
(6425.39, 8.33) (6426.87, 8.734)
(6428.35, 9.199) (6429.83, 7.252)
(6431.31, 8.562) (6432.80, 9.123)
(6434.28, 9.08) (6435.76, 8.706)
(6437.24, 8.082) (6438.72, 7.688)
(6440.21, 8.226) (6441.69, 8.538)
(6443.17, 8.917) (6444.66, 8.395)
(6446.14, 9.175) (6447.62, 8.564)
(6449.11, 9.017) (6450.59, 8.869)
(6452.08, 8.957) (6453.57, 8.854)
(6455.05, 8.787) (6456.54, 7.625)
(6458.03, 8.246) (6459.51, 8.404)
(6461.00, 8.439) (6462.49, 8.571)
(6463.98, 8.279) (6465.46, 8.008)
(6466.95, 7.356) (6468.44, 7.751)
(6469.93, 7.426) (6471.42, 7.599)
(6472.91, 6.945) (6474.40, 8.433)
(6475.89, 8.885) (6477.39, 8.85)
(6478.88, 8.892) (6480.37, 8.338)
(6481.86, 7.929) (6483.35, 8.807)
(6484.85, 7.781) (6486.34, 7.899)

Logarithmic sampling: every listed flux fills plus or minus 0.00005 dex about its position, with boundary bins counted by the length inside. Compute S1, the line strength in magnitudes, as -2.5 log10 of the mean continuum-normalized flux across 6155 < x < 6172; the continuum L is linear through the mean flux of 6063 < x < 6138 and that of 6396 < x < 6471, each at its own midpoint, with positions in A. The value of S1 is 0.07 mag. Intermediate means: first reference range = 8.38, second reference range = 8.33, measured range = 7.82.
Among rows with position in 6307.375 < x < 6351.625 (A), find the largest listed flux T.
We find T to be 10.3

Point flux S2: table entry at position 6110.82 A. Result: 10.04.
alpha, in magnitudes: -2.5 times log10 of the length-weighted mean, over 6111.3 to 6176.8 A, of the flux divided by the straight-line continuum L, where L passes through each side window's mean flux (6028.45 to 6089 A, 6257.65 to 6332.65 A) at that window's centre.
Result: 0.10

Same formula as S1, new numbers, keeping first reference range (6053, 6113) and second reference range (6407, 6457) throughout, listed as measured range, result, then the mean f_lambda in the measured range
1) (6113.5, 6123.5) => 0.08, 7.89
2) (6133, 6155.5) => 0.09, 7.85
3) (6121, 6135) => 0.07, 7.96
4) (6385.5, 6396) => 0.00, 8.45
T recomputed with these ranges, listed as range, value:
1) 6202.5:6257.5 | 9.827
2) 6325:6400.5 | 10.01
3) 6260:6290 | 9.59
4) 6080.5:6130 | 10.07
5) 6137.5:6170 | 9.435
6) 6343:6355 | 9.577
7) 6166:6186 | 9.201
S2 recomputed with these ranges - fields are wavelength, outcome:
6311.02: 7.562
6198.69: 8.617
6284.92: 9.565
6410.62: 8.774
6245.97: 8.168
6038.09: 9.035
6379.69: 9.342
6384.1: 8.988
